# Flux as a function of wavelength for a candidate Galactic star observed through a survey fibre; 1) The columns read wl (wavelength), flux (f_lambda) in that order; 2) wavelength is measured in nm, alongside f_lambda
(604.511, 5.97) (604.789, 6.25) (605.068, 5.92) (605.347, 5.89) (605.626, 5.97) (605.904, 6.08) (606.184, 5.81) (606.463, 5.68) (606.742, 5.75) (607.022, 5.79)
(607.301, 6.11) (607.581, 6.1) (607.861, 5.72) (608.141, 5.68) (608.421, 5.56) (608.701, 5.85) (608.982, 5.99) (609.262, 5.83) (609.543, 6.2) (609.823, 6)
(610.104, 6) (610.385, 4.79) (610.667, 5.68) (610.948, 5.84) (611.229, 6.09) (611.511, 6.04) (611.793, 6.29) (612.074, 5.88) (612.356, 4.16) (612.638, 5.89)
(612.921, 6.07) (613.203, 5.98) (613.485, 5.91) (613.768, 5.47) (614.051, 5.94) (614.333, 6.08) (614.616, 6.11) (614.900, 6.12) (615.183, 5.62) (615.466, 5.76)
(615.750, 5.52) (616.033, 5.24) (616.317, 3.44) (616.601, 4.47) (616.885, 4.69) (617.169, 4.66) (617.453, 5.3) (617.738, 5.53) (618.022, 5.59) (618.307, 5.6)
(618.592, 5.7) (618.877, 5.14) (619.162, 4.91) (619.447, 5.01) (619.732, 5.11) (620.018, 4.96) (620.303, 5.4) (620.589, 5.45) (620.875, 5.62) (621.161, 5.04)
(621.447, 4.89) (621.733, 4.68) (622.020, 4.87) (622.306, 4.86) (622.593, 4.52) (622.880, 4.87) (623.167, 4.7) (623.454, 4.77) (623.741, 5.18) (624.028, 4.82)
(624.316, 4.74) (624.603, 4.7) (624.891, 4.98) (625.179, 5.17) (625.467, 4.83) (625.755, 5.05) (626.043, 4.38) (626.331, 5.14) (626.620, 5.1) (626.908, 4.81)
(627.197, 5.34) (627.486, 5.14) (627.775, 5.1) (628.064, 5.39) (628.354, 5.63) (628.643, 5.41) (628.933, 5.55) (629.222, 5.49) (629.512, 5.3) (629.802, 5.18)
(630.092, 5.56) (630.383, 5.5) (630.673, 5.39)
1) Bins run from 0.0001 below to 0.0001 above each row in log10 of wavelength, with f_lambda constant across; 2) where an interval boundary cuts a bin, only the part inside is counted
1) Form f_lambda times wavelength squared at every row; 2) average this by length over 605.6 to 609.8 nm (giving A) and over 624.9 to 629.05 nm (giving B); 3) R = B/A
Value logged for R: 0.93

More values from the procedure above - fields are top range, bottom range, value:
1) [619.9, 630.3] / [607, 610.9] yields 0.92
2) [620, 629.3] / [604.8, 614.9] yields 0.91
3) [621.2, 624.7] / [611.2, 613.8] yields 0.86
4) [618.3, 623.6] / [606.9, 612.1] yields 0.89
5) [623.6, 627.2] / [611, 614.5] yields 0.88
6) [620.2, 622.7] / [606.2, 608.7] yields 0.91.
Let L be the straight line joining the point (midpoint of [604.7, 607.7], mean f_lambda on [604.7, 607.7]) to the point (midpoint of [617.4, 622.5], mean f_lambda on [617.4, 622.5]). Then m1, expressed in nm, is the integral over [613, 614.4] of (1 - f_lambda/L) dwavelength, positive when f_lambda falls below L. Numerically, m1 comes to -0.09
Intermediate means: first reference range 5.93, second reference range 5.19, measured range 5.88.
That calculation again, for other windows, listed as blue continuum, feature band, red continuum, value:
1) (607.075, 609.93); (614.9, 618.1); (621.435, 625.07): 0.122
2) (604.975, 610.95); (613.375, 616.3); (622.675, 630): -0.068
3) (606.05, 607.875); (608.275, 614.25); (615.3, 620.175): -0.249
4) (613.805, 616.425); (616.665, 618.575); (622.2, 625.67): 0.045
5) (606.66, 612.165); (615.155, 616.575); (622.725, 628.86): 0.131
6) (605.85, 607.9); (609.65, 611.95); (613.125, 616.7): -0.059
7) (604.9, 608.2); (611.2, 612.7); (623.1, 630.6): -0.002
